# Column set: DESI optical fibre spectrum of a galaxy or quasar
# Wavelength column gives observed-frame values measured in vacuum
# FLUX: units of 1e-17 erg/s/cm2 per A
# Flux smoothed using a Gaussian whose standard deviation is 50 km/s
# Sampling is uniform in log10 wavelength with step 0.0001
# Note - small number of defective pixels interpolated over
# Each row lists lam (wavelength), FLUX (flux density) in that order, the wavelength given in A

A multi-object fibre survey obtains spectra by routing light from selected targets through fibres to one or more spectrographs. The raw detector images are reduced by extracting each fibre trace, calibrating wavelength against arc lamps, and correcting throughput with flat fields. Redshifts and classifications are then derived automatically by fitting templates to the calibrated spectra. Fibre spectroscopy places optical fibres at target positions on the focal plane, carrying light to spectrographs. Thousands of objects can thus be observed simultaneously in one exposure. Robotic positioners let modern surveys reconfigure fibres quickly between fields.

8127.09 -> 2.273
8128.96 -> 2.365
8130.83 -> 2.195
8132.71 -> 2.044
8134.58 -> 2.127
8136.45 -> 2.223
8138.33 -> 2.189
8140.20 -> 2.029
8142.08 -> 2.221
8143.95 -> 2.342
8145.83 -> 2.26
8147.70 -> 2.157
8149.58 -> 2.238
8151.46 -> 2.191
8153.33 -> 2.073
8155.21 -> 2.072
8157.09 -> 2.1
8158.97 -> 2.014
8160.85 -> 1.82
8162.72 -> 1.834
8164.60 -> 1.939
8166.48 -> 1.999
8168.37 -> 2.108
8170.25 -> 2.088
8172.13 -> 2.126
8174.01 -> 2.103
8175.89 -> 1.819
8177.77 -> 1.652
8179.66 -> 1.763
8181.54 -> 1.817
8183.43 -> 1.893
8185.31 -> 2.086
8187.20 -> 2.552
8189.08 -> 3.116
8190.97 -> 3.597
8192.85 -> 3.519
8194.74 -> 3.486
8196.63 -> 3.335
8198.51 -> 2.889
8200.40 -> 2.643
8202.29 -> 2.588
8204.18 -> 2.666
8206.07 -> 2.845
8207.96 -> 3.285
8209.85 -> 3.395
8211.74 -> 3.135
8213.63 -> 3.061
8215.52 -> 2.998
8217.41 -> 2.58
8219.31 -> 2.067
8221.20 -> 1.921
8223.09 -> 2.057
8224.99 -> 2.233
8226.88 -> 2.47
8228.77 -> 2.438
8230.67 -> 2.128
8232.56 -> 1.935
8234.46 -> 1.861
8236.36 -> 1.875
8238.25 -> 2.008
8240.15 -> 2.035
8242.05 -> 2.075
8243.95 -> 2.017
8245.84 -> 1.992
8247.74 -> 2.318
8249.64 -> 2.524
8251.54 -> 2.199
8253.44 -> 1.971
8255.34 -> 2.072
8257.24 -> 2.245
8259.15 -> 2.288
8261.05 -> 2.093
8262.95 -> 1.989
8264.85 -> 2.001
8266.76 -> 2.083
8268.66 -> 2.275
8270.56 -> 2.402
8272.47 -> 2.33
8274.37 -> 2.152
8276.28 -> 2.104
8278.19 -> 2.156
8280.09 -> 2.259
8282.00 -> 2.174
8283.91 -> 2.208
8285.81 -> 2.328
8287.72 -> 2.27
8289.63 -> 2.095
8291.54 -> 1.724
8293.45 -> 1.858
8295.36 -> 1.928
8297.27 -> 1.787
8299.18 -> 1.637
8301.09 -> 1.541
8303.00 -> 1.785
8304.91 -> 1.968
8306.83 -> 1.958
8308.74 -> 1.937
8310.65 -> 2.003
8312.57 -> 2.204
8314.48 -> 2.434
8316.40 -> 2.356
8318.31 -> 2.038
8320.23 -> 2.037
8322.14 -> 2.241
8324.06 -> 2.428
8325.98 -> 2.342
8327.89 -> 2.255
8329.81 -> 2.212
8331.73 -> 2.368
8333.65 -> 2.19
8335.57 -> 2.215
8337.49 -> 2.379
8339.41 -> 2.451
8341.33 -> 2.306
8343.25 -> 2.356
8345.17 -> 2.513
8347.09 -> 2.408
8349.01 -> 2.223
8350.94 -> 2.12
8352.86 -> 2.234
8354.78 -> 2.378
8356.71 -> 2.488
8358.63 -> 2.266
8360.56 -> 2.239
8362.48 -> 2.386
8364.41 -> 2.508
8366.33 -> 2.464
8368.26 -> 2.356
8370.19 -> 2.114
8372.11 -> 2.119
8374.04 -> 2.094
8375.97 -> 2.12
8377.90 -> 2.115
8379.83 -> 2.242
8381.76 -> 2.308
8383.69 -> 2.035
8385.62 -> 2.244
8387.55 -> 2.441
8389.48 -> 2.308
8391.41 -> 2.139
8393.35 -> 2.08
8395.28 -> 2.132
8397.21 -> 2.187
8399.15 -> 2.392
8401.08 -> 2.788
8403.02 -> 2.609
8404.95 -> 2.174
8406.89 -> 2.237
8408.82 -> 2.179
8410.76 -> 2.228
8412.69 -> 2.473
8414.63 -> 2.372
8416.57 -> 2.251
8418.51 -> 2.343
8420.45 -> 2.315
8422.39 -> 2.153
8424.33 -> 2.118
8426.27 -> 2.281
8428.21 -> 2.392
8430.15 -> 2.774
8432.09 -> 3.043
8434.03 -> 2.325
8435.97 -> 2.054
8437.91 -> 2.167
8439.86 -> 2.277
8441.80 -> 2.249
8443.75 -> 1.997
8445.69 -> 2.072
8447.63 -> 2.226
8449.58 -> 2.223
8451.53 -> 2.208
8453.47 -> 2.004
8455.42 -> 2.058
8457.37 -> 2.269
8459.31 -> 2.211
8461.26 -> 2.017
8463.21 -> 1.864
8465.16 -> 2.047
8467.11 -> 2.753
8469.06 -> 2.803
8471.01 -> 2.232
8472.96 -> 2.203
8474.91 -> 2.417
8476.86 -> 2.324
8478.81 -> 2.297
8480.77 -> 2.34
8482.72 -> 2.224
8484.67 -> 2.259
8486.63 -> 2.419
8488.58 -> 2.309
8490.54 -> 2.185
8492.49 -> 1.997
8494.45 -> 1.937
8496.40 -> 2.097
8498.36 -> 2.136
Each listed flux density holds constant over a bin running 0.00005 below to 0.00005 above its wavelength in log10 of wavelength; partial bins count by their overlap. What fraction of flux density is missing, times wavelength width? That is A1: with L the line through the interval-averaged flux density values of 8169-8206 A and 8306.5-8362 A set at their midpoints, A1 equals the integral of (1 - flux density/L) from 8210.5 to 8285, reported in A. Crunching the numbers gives 5.8 A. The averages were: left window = 2.52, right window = 2.27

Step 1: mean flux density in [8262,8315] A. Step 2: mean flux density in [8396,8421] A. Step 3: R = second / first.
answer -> 1.1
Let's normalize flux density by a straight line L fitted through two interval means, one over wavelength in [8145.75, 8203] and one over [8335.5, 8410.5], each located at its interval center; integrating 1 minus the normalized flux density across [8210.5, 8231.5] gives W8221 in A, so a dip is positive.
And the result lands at -1.5 A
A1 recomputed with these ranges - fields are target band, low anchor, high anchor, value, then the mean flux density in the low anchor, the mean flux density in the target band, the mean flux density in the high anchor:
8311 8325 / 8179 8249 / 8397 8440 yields 1.12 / 2.51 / 2.24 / 2.36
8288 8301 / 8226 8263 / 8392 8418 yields 2.05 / 2.13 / 1.84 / 2.31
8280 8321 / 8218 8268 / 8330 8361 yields 3.87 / 2.12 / 2.02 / 2.32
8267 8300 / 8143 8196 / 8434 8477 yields 1.98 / 2.25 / 2.1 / 2.21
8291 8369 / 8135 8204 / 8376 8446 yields 3.74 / 2.31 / 2.19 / 2.29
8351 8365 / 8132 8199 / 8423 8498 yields -0.49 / 2.27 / 2.34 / 2.25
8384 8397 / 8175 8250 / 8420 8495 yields 0.58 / 2.47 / 2.21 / 2.26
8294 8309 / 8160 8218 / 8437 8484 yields 3.72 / 2.54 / 1.81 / 2.23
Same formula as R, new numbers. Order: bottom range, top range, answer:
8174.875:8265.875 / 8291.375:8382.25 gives 0.91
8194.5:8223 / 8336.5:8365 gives 0.83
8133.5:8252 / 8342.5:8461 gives 0.98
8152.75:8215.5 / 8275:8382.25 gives 0.88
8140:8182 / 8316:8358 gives 1.13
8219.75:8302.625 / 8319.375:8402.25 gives 1.09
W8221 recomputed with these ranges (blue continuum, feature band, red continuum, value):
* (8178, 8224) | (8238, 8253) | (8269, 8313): 1.4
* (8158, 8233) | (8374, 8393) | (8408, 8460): 0.8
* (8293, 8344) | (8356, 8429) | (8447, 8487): -3.1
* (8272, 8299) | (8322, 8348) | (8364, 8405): -1.9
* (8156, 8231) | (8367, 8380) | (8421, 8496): 0.9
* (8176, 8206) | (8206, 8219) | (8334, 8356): -2.1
